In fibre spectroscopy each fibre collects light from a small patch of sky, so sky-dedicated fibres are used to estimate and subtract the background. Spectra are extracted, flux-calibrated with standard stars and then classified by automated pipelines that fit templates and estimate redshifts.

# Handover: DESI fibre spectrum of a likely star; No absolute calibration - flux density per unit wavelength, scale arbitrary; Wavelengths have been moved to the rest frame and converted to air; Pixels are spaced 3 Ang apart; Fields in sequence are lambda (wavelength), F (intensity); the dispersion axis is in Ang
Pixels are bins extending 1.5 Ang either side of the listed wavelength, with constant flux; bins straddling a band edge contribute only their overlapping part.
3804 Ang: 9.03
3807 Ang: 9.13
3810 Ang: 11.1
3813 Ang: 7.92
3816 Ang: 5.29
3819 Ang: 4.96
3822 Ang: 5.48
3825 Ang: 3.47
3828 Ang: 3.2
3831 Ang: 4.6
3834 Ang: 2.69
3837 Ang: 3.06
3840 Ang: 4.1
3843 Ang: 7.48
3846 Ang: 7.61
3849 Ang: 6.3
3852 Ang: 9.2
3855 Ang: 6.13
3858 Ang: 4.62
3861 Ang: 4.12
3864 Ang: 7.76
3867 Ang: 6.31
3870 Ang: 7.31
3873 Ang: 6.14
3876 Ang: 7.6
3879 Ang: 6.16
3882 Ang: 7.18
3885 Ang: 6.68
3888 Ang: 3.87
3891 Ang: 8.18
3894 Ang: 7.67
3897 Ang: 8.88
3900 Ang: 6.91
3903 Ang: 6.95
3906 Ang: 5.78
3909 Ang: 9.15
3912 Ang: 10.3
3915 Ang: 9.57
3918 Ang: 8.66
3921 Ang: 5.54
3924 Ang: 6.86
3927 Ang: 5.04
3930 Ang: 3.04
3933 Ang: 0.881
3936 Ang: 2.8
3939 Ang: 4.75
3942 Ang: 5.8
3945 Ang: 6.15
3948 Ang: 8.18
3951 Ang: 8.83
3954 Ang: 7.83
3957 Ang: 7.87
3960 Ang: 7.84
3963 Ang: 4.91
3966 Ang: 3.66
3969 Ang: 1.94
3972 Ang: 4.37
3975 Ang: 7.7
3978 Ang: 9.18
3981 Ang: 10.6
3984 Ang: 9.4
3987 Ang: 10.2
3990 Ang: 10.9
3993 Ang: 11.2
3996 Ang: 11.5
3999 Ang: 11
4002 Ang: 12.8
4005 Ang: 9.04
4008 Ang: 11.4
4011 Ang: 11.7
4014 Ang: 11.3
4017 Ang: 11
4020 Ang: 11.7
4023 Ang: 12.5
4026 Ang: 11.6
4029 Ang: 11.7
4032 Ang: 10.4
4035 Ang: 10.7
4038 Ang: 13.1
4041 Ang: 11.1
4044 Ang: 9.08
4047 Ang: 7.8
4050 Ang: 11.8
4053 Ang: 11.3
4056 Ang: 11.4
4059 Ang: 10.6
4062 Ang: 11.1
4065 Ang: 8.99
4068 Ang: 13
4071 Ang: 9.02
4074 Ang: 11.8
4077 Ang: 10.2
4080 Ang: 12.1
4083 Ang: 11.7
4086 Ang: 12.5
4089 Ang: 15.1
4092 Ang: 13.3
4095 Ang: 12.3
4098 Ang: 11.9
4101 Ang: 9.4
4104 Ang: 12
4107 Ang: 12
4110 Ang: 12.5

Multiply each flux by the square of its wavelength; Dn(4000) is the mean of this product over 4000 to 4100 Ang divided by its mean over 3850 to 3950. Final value 1.89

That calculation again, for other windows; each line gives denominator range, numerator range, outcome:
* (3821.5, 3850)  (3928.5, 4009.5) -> 1.71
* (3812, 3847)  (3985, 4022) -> 2.48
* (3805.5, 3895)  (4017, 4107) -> 2.05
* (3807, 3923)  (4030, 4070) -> 1.80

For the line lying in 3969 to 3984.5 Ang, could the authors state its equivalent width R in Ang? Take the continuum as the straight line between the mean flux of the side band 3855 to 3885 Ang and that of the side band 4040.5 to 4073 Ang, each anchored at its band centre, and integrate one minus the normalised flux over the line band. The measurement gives 2.1 Ang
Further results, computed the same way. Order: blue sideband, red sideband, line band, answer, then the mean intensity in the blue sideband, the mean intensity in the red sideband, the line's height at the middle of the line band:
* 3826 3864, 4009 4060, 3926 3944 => 9.7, 5.33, 11.1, 8.08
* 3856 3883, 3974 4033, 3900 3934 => 5.3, 6.34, 10.9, 7.94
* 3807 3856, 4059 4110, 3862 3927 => 0.8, 5.89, 11.6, 7.32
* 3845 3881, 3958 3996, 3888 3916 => -3.5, 6.6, 7.81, 7.01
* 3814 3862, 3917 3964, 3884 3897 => -3.0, 5.18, 5.92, 5.56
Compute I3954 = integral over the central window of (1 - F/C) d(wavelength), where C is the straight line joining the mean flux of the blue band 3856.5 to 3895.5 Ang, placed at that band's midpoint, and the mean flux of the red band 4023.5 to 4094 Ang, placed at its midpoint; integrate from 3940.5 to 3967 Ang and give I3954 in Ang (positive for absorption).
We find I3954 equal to 5.1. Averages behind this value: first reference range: 6.43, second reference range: 11.3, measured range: 6.84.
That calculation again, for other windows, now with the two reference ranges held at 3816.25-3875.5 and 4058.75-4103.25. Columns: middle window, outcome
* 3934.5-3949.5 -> 4.7 Ang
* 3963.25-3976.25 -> 6.4 Ang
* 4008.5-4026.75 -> -3.1 Ang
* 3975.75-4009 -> -4.6 Ang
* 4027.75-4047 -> -0.6 Ang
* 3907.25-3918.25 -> -3.3 Ang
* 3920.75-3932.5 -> 4.4 Ang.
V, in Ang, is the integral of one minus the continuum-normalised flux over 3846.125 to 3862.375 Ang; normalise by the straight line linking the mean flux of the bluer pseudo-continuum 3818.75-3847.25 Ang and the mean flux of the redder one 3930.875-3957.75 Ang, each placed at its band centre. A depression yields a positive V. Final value -4.65 Ang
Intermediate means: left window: 4.63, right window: 5.78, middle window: 6.22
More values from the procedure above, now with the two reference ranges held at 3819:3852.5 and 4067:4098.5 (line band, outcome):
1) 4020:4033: -1.4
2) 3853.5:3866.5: 0.1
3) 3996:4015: -2.6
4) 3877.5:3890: 0.7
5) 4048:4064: 0.4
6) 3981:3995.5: -1.7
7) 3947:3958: 0.2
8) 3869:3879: -1.2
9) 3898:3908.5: 0.1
